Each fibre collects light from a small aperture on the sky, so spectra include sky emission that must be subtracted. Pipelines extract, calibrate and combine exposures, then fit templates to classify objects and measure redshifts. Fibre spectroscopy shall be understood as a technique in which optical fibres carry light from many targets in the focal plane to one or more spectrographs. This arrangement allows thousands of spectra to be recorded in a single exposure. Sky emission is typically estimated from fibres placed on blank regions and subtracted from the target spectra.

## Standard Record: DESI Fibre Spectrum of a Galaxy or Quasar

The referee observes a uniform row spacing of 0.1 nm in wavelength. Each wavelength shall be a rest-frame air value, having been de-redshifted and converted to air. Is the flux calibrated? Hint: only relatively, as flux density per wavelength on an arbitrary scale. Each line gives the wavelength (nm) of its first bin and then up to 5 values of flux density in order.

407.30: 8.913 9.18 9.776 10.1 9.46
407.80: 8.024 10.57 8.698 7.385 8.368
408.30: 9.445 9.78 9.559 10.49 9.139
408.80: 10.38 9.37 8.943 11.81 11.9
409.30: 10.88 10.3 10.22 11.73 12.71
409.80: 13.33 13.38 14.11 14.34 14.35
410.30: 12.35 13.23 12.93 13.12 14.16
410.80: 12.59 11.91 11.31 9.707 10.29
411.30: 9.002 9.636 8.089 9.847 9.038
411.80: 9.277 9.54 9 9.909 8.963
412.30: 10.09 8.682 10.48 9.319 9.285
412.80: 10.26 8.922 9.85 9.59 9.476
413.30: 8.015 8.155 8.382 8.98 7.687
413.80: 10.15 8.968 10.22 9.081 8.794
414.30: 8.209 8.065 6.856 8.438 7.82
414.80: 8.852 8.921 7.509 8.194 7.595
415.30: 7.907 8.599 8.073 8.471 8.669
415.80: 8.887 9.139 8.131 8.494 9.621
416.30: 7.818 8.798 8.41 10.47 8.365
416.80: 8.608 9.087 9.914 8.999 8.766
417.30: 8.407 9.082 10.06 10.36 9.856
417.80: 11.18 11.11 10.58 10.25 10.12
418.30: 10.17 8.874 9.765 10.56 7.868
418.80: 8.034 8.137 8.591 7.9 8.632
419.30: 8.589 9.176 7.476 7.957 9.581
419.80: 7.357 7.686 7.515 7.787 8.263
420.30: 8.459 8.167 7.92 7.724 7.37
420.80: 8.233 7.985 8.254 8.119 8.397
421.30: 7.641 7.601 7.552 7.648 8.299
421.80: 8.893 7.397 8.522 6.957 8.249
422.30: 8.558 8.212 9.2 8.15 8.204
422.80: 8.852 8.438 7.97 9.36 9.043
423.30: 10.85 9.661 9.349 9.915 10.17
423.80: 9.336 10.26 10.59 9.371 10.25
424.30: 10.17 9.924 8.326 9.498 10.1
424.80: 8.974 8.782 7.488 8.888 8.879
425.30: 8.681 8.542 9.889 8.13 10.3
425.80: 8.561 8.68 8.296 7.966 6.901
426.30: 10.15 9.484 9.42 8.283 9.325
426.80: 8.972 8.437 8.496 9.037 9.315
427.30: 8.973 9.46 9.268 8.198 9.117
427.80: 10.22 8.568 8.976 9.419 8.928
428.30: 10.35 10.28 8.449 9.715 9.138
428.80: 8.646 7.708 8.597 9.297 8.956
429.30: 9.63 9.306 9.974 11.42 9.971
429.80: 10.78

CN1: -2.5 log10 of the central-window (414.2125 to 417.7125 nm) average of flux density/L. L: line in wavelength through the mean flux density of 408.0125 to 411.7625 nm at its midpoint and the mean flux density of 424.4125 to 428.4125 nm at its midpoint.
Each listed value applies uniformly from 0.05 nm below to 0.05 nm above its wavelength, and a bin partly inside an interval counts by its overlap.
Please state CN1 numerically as 0.185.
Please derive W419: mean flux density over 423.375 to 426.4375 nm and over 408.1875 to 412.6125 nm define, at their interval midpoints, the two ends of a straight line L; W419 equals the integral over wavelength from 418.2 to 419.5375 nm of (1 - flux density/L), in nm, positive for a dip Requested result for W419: 0.15 nm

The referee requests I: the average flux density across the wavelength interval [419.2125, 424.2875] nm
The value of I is 8.54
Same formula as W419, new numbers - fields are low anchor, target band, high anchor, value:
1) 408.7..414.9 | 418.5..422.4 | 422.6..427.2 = 0.55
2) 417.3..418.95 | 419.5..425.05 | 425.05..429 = 0.44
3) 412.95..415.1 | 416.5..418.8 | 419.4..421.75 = -0.36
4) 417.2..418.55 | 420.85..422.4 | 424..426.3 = 0.24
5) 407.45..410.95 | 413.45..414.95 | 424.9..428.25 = 0.26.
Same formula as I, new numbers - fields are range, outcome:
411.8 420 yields 8.94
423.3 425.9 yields 9.38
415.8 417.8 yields 9.12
